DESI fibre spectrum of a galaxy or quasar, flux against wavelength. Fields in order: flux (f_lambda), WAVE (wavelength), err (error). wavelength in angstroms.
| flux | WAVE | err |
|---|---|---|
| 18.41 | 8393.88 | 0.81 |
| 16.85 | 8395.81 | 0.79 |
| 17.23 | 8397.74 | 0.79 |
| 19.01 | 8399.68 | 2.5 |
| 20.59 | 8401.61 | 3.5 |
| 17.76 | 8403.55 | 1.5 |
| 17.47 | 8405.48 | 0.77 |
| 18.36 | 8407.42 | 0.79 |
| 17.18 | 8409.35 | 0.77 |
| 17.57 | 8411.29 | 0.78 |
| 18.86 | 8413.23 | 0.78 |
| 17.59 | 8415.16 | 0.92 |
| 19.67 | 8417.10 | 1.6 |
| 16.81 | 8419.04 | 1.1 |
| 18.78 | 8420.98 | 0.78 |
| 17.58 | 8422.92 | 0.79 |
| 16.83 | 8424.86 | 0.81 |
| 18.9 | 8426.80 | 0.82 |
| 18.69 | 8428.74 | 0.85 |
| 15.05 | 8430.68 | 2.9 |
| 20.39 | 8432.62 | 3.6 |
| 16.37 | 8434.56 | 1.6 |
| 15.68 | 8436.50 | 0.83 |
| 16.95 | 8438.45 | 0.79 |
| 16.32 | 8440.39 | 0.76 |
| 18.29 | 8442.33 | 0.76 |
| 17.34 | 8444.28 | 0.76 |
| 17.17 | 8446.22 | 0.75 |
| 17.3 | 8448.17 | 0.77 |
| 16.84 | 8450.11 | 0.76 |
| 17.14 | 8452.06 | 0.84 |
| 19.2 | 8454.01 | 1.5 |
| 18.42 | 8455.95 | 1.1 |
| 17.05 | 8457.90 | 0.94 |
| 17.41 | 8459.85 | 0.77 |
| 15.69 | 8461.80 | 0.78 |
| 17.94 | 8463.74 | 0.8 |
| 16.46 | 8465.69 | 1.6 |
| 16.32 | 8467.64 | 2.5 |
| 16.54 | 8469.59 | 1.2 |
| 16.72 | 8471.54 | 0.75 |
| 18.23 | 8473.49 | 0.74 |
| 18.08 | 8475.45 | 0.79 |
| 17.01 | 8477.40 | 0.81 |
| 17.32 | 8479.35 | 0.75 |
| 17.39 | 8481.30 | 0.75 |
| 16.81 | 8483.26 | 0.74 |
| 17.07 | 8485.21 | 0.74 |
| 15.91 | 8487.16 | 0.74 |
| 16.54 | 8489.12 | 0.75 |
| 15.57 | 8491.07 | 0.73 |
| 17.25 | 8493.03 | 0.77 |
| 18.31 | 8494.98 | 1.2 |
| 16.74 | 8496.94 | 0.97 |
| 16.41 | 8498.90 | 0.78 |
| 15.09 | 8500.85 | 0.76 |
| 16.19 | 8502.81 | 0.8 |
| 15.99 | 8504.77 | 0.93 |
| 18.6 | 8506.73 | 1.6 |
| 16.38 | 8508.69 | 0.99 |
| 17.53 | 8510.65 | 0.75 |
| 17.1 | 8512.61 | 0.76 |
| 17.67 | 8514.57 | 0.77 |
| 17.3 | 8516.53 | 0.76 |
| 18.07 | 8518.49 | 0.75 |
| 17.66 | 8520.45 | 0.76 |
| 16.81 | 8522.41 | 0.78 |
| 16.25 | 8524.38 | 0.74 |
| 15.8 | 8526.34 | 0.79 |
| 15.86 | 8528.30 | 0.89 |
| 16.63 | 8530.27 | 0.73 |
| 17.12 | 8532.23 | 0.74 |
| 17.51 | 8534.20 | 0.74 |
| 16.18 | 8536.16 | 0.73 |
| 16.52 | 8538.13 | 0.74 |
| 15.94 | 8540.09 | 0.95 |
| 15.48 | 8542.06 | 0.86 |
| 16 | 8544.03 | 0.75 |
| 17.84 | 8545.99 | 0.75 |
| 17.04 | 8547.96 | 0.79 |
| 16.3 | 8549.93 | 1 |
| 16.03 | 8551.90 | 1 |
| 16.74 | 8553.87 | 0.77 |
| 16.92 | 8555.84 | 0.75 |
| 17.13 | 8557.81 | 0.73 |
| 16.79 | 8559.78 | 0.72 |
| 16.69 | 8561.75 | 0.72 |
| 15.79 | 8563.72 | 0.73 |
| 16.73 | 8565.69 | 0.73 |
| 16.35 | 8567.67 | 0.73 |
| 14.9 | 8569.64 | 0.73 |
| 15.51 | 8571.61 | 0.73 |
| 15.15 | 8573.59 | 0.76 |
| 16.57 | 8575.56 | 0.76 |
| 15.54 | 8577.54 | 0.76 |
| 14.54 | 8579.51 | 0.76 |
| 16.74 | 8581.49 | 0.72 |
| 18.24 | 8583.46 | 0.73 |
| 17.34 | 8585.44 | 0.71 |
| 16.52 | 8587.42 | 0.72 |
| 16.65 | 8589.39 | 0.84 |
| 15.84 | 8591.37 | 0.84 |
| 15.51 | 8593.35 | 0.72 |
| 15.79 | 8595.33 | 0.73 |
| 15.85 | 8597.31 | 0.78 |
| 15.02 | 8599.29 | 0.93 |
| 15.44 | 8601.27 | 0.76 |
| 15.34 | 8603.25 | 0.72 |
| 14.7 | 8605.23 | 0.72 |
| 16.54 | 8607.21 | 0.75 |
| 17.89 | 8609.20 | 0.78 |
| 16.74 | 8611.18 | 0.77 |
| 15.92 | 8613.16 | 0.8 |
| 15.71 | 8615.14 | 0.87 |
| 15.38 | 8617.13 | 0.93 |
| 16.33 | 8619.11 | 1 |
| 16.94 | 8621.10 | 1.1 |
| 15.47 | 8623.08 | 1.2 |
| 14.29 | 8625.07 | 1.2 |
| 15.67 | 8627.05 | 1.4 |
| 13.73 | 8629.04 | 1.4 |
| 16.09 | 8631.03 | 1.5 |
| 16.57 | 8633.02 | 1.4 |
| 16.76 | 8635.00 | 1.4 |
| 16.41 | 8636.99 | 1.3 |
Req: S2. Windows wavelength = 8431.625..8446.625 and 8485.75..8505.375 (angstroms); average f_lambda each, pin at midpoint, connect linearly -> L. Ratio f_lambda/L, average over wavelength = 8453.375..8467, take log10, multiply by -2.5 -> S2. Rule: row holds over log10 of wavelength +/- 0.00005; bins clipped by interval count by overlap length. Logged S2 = -0.03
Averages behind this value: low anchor 17.3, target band 17.4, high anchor 16.4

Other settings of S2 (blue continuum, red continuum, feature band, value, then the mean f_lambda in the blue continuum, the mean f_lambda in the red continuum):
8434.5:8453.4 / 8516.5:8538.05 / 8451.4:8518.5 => -0.01 mag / 17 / 16.8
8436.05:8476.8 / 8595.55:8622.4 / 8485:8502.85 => 0.03 mag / 17.2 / 16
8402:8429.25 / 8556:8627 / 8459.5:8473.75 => 0.04 mag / 18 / 16.1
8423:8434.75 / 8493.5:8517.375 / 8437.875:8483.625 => 0.01 mag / 17.8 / 16.9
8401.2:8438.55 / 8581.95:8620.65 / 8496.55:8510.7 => 0.03 mag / 17.8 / 16.2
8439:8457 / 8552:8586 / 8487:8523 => 0.00 mag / 17.5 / 16.3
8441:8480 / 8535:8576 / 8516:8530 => -0.01 mag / 17.3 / 16.3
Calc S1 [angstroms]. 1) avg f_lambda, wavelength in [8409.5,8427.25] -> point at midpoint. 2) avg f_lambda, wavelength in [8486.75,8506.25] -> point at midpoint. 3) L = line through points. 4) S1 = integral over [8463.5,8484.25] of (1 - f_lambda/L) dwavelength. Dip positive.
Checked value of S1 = -0.3 angstroms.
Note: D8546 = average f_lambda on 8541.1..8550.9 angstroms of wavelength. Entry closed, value 16.5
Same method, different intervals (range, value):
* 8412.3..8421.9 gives 18.3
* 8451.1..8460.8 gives 17.8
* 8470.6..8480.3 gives 17.5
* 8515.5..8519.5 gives 17.7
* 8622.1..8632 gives 15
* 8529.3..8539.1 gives 16.8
